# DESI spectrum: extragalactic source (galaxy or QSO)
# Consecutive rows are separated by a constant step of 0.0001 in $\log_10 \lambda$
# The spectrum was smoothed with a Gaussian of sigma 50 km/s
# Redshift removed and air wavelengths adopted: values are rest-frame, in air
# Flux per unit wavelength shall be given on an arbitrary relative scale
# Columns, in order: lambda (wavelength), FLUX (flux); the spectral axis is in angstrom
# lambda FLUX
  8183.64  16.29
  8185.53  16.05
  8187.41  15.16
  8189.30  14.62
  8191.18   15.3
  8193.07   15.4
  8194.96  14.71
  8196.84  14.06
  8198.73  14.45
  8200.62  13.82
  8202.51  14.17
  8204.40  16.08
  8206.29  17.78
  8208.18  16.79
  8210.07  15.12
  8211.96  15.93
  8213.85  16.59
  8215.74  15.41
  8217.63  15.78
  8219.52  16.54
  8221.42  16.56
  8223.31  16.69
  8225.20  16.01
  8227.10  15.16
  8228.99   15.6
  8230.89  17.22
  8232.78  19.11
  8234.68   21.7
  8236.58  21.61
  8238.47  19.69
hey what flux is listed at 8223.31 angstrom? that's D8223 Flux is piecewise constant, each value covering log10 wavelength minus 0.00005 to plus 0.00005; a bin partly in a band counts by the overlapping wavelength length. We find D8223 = 16.69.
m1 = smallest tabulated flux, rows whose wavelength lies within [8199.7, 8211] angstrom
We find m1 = 13.82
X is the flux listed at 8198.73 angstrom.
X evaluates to 14.45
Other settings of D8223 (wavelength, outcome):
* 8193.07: 15.4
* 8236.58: 21.61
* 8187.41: 15.16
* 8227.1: 15.16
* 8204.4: 16.08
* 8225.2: 16.01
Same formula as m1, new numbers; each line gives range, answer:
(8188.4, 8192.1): 14.62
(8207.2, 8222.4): 15.12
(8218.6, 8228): 15.16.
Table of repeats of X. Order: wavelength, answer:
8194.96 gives 14.71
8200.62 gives 13.82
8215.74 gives 15.41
